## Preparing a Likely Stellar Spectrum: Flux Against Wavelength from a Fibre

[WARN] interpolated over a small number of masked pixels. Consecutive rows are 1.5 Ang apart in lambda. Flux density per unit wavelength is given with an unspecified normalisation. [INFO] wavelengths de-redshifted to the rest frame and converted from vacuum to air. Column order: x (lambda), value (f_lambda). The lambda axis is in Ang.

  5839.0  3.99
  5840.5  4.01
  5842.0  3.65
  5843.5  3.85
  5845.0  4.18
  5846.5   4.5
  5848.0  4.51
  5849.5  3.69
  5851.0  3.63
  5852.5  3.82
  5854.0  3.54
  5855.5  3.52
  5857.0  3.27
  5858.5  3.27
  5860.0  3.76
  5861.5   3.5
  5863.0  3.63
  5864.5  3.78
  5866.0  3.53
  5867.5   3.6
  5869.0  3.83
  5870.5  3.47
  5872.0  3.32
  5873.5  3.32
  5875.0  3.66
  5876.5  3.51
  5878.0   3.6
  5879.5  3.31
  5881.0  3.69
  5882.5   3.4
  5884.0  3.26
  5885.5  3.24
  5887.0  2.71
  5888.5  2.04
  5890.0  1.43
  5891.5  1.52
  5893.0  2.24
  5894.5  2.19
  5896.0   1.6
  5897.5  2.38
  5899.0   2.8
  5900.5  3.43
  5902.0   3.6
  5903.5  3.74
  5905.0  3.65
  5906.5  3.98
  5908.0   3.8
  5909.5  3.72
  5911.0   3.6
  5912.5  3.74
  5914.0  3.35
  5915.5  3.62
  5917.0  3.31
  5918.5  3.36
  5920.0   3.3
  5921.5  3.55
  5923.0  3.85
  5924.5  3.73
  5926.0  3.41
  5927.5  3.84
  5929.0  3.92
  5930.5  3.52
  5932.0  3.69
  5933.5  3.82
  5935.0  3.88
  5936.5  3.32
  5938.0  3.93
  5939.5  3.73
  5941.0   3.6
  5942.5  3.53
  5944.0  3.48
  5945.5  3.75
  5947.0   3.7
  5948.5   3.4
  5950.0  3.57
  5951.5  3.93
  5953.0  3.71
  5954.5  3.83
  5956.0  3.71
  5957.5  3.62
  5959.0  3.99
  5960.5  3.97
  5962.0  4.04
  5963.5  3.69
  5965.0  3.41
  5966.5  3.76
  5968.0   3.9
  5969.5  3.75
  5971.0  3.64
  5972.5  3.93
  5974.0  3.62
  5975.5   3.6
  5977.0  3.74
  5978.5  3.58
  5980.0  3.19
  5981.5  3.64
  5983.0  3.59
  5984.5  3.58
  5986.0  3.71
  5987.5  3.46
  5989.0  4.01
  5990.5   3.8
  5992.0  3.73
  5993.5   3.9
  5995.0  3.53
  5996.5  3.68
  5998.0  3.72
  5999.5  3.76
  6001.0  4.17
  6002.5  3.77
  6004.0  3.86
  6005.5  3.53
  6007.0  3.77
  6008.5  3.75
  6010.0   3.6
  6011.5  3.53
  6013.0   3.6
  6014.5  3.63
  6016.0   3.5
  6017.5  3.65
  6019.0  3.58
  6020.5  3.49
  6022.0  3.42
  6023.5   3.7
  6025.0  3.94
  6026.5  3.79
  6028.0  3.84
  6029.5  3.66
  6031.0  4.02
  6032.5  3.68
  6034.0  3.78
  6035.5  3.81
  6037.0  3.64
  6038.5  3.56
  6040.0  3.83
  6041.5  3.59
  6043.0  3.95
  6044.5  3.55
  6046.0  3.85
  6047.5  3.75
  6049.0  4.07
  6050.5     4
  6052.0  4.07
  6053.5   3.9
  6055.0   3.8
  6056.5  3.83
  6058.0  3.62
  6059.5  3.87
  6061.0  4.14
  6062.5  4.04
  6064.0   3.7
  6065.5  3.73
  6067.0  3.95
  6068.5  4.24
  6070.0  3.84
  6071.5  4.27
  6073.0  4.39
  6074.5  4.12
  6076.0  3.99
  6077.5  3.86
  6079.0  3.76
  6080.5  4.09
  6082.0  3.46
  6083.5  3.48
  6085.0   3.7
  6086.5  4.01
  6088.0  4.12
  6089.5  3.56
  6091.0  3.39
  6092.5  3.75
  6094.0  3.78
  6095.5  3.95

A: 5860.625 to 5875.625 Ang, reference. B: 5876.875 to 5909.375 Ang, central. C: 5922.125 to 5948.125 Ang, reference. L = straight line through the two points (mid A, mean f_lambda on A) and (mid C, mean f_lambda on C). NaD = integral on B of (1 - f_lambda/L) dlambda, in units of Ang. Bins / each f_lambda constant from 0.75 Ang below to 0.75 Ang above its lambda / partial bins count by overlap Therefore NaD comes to 5.9 Ang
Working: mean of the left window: 3.56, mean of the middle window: 2.96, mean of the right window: 3.68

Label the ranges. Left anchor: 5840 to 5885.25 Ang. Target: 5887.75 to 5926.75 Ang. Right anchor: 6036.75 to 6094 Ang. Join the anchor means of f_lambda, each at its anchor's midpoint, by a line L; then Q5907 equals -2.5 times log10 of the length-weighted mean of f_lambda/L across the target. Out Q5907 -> 0.186 mag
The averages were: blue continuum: 3.65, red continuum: 3.86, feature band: 3.11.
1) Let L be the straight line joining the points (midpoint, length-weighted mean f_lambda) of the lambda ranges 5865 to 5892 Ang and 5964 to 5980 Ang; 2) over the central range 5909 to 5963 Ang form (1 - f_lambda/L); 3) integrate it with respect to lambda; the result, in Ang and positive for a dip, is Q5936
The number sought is -3.0 Ang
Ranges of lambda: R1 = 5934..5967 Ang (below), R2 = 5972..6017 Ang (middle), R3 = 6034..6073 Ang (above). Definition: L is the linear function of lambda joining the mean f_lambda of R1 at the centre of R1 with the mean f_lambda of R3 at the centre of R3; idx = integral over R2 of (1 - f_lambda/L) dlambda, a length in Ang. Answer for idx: 1.15 Ang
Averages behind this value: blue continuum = 3.71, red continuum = 3.87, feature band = 3.68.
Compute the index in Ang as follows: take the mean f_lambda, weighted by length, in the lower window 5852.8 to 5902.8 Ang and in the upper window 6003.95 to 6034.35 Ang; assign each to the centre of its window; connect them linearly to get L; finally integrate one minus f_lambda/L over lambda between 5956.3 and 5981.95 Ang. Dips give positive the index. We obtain -1.7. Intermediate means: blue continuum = 3.13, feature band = 3.71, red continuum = 3.68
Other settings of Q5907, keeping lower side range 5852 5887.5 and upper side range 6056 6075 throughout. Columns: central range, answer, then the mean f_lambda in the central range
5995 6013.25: 0.03 mag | 3.72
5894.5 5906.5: 0.17 mag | 3.04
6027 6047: 0.04 mag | 3.75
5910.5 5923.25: 0.03 mag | 3.51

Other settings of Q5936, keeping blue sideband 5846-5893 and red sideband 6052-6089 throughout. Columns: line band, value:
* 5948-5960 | -0.47 Ang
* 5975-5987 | 0.30 Ang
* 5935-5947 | -0.29 Ang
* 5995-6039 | 0.74 Ang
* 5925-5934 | -0.44 Ang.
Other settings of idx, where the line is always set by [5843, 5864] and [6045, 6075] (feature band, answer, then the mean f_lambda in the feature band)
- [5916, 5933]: 1.0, 3.59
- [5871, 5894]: 5.1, 2.95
